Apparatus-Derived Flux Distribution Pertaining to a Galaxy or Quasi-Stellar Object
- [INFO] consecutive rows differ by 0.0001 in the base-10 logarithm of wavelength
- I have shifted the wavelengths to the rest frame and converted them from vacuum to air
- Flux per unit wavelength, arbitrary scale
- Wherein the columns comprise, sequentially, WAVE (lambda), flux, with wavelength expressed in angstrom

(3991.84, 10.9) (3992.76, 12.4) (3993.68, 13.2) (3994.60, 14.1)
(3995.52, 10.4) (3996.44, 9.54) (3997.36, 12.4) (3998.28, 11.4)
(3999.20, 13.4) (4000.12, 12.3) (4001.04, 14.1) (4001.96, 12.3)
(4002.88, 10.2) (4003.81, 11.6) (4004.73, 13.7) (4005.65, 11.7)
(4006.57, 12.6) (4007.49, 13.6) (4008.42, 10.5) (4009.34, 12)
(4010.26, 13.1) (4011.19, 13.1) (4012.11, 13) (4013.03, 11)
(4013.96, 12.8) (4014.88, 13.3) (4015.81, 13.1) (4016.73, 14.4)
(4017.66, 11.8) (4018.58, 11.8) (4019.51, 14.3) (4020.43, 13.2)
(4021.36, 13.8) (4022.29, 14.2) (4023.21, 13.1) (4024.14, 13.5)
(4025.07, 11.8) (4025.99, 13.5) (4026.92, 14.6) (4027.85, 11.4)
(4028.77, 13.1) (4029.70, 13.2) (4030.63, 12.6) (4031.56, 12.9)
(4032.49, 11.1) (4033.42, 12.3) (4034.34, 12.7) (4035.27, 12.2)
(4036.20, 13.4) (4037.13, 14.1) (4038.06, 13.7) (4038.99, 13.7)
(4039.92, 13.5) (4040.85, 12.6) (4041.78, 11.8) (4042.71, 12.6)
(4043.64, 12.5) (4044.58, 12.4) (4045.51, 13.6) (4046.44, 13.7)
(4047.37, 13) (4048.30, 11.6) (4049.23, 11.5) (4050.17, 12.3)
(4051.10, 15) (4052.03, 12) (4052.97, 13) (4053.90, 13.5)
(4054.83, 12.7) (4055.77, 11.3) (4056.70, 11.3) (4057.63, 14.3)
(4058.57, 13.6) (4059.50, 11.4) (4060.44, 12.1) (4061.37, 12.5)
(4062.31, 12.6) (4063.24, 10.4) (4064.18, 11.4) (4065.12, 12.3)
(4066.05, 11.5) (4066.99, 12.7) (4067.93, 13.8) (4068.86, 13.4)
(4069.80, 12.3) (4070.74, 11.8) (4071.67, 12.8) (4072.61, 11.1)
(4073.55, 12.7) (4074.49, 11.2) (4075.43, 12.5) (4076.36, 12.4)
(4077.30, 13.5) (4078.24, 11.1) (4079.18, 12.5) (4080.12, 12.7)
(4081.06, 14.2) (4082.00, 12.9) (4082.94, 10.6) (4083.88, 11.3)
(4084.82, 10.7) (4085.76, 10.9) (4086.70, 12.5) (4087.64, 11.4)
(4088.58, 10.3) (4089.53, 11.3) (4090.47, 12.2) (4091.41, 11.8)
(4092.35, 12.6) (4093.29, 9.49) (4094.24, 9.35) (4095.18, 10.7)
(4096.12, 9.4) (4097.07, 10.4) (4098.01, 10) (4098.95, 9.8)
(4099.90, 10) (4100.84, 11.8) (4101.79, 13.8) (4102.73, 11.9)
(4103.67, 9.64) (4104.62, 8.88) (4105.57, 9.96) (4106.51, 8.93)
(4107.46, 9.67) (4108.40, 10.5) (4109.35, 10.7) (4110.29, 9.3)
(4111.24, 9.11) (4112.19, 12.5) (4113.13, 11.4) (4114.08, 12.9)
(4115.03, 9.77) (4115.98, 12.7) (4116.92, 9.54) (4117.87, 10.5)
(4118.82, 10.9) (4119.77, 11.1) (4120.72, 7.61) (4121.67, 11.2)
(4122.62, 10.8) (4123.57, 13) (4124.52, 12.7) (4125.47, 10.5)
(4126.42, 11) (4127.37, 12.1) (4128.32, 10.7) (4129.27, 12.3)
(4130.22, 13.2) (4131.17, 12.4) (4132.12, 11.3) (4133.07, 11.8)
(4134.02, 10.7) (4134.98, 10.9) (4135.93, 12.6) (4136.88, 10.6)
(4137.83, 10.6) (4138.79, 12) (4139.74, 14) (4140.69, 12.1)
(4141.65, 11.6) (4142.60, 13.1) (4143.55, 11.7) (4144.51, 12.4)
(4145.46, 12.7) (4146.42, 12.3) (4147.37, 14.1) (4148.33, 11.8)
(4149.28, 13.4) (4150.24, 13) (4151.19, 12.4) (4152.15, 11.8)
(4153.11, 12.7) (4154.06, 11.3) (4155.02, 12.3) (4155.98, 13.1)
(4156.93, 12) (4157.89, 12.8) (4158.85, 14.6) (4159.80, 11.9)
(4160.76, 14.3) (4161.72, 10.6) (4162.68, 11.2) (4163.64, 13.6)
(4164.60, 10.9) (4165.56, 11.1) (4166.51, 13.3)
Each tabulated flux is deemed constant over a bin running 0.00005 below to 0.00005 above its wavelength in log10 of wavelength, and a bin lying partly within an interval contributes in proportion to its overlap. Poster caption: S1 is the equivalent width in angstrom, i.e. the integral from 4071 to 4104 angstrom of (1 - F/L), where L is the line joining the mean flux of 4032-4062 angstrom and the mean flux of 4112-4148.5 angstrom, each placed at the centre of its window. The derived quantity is 2.0 angstrom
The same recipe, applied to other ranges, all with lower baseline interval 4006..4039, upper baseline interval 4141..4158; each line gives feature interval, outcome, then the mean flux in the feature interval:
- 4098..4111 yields 2.34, 10.3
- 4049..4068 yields 0.52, 12.4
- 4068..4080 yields 0.36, 12.3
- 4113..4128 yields 1.74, 11.1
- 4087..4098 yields 1.61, 10.8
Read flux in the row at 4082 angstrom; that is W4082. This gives 12.9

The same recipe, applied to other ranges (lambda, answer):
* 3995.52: 10.4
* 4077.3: 13.5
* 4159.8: 11.9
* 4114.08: 12.9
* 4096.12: 9.4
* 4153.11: 12.7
